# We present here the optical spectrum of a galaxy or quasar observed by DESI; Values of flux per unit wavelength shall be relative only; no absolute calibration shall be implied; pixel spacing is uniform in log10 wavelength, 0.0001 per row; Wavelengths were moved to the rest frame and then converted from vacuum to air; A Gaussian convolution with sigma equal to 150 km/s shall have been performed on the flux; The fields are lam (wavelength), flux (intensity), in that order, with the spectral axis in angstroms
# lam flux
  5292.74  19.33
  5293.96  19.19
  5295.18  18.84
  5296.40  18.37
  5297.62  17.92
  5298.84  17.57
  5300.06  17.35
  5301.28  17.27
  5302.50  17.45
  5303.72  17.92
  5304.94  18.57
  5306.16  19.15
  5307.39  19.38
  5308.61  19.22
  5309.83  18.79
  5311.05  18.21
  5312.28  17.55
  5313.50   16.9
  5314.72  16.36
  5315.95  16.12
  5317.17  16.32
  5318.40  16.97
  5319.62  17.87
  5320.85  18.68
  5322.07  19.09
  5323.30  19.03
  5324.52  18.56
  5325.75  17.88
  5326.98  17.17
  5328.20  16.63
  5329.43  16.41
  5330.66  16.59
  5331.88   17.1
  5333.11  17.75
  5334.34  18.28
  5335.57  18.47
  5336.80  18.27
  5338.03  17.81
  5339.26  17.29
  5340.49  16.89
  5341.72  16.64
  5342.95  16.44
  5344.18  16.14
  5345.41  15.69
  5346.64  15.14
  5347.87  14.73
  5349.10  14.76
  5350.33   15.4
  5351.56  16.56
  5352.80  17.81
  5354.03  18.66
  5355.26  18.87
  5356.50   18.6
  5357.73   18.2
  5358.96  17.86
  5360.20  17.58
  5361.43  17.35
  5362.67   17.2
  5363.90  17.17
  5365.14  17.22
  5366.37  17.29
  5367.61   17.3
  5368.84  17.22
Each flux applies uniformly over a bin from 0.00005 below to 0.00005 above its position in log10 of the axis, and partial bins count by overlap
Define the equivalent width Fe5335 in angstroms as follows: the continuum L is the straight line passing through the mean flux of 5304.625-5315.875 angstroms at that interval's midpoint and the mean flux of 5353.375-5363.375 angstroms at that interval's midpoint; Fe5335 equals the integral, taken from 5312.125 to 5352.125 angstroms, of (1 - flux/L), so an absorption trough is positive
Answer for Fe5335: 2.4 angstroms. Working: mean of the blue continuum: 18.1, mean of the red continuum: 18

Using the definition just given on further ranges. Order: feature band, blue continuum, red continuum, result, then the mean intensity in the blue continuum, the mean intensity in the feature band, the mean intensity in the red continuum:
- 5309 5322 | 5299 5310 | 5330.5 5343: 0.4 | 18.3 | 17.5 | 17.5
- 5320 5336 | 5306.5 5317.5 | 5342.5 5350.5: -1.1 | 17.7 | 17.8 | 15.5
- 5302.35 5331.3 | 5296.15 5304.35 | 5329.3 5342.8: -0.4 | 17.7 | 17.8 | 17.4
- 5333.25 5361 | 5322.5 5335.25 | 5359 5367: 0.5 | 17.6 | 17.1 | 17.3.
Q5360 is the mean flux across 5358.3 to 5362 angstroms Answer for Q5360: 17.6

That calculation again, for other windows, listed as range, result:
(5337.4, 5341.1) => 17.3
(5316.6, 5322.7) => 17.8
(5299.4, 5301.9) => 17.3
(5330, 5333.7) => 17.1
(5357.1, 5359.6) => 18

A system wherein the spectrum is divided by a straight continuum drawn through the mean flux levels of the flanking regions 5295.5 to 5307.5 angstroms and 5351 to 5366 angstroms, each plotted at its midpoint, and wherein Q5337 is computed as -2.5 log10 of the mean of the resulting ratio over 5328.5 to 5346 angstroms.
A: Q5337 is 0.047 mag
